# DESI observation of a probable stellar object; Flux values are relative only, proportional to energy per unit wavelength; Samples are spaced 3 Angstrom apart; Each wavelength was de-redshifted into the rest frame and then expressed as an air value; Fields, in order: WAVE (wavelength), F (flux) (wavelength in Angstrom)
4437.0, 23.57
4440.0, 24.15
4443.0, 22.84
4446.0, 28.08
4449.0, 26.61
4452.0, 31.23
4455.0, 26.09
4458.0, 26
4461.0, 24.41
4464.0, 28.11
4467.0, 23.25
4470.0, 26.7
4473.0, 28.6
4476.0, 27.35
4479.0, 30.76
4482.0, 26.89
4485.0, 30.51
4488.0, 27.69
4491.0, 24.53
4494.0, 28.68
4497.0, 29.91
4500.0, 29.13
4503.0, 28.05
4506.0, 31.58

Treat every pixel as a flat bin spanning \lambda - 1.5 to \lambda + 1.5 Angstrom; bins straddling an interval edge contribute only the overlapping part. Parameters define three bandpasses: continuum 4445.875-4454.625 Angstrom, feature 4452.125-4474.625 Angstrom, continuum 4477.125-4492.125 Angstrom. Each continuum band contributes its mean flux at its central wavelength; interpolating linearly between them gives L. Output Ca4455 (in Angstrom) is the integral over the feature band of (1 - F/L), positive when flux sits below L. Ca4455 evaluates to 1.45 Angstrom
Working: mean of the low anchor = 28.4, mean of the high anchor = 28.1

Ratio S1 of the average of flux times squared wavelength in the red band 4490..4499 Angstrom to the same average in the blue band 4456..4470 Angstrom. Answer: 1.11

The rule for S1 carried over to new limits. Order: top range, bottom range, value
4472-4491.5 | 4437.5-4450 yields 1.14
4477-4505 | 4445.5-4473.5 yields 1.08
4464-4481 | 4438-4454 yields 1.05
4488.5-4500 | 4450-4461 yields 1.04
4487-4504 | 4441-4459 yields 1.07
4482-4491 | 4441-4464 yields 1.07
